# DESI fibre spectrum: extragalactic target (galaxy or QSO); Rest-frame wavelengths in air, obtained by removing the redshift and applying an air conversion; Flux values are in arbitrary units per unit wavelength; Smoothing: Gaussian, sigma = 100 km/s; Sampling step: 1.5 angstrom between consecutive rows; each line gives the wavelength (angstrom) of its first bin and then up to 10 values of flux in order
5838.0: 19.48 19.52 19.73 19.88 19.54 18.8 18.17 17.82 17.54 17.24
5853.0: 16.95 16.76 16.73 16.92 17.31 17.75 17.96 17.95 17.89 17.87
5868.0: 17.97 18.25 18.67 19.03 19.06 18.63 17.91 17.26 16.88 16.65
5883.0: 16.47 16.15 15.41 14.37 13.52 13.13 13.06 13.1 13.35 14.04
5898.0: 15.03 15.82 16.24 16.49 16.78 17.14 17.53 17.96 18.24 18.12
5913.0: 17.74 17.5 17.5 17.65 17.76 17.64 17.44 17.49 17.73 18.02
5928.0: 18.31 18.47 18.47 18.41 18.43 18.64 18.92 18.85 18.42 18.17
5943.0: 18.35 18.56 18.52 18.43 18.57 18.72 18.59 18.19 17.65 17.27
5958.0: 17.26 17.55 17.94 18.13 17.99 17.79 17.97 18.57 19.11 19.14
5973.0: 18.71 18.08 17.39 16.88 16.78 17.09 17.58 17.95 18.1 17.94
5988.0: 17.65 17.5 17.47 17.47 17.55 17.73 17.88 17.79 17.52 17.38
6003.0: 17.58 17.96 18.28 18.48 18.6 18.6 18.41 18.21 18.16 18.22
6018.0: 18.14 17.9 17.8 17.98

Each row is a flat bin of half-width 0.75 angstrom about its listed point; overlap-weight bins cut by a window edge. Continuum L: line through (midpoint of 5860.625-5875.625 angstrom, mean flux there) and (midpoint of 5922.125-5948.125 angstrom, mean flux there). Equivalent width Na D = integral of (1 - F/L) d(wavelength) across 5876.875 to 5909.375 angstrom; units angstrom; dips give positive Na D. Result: 4.8 angstrom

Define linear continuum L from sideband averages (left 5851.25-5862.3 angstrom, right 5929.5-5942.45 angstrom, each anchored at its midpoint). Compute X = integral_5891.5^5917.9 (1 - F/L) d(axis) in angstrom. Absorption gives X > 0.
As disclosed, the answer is 2.5 angstrom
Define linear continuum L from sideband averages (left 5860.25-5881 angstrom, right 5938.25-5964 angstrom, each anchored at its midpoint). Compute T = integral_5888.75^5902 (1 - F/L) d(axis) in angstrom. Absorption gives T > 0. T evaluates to 2.85 angstrom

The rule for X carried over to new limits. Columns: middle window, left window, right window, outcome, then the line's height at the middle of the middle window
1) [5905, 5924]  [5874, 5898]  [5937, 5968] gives -1.2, 16.6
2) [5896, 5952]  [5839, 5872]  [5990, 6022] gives 0.8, 18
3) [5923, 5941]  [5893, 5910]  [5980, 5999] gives -2.0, 16.5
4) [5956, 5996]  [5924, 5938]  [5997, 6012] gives 0.8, 18.2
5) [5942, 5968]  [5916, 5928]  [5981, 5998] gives -0.6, 17.7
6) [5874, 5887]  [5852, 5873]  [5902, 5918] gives 0.5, 17.6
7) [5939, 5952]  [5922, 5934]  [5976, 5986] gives -0.4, 17.9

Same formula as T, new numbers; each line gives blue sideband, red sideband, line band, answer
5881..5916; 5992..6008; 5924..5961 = -3.5 angstrom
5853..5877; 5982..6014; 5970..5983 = 0.1 angstrom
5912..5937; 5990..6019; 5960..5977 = -0.2 angstrom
